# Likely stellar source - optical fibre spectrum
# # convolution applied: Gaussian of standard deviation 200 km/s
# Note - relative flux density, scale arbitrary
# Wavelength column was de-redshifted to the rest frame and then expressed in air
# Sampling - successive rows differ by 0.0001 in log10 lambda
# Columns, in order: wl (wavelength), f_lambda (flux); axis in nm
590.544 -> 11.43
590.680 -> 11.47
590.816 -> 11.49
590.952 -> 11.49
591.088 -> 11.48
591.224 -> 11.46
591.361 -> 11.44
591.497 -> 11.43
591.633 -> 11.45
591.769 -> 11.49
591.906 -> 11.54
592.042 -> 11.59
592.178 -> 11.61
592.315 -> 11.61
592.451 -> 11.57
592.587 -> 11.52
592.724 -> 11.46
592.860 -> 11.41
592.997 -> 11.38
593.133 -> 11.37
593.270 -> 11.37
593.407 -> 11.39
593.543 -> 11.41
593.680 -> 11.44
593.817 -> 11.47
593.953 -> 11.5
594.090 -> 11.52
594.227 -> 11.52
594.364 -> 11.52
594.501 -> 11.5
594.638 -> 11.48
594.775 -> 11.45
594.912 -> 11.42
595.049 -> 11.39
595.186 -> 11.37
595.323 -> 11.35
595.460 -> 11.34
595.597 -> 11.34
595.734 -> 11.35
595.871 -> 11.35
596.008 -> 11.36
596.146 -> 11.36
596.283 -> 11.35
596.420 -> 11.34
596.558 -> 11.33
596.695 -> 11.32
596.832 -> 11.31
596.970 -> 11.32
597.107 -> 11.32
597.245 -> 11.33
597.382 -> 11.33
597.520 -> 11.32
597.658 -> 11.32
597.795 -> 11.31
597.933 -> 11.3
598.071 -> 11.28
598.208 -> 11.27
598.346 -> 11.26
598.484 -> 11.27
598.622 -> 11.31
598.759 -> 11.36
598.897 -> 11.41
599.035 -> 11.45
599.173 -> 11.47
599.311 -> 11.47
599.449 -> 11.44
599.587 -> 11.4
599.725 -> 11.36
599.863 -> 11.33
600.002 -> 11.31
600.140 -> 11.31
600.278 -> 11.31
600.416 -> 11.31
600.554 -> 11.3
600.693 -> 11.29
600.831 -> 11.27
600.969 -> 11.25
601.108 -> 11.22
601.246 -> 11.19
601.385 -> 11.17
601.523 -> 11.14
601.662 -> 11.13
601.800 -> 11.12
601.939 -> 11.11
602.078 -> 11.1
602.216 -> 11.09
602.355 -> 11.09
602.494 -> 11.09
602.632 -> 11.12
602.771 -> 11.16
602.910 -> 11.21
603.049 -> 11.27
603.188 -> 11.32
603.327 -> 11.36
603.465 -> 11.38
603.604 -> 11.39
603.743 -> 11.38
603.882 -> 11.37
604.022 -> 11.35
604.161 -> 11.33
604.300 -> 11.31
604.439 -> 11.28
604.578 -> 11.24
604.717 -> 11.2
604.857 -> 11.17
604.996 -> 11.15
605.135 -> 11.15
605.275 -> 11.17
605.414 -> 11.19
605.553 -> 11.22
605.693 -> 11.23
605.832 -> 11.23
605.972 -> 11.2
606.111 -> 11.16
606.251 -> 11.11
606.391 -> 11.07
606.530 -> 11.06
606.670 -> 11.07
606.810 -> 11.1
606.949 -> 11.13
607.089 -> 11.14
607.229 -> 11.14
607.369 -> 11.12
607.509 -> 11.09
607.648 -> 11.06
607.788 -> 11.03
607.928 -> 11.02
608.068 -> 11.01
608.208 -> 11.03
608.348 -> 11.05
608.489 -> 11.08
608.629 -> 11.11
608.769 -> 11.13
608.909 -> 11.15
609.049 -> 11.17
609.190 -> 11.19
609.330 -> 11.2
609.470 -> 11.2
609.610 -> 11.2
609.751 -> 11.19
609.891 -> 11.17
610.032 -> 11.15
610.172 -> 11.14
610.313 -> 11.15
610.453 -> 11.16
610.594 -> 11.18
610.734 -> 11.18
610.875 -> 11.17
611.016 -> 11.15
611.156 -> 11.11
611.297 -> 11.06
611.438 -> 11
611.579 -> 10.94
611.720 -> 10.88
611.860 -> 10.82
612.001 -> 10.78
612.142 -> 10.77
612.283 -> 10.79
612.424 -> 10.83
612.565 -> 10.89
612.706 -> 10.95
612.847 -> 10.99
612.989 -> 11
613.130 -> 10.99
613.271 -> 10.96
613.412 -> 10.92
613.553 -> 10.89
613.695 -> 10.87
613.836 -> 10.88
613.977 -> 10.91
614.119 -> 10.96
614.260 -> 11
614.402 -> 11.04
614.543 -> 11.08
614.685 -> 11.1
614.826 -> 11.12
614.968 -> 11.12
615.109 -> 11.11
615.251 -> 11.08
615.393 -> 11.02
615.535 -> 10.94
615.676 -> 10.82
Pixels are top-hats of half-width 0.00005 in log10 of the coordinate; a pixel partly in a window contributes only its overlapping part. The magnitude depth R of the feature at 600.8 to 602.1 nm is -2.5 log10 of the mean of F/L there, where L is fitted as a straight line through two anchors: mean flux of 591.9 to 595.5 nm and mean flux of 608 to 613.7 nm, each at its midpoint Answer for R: 0.01 mag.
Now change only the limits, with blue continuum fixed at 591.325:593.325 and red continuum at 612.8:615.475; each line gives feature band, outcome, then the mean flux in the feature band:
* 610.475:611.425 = -0.01 mag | 11.1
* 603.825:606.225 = 0.00 mag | 11.2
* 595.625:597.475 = 0.01 mag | 11.3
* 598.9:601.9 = 0.00 mag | 11.3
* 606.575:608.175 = 0.01 mag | 11.1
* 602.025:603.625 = 0.00 mag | 11.2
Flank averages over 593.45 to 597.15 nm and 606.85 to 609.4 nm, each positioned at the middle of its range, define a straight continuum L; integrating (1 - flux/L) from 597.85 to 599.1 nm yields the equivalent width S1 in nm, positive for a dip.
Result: 0.000 nm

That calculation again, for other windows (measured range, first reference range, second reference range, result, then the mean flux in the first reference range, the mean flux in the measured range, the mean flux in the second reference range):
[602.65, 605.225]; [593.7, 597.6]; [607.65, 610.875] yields -0.01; 11.4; 11.3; 11.1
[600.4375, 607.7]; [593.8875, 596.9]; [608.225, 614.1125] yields 0.00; 11.4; 11.2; 11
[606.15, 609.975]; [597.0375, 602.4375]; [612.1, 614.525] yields -0.02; 11.3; 11.1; 10.9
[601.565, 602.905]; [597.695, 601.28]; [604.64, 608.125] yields 0.02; 11.3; 11.1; 11.1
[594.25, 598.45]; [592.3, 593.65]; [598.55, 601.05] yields 0.02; 11.4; 11.4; 11.4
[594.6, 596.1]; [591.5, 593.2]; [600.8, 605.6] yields 0.01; 11.5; 11.4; 11.2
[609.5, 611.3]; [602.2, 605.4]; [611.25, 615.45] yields -0.02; 11.2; 11.2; 11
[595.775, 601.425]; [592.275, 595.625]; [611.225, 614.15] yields -0.01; 11.4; 11.3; 10.9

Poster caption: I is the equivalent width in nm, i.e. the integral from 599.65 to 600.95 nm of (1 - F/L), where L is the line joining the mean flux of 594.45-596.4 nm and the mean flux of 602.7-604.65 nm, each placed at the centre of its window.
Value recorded 0.00 nm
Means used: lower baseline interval 11.4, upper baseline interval 11.3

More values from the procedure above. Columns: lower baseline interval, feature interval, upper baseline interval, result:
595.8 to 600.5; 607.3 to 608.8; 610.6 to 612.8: 0.00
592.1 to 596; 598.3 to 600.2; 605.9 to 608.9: -0.01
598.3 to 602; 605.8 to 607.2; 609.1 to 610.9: 0.01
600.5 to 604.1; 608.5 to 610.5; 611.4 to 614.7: -0.03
